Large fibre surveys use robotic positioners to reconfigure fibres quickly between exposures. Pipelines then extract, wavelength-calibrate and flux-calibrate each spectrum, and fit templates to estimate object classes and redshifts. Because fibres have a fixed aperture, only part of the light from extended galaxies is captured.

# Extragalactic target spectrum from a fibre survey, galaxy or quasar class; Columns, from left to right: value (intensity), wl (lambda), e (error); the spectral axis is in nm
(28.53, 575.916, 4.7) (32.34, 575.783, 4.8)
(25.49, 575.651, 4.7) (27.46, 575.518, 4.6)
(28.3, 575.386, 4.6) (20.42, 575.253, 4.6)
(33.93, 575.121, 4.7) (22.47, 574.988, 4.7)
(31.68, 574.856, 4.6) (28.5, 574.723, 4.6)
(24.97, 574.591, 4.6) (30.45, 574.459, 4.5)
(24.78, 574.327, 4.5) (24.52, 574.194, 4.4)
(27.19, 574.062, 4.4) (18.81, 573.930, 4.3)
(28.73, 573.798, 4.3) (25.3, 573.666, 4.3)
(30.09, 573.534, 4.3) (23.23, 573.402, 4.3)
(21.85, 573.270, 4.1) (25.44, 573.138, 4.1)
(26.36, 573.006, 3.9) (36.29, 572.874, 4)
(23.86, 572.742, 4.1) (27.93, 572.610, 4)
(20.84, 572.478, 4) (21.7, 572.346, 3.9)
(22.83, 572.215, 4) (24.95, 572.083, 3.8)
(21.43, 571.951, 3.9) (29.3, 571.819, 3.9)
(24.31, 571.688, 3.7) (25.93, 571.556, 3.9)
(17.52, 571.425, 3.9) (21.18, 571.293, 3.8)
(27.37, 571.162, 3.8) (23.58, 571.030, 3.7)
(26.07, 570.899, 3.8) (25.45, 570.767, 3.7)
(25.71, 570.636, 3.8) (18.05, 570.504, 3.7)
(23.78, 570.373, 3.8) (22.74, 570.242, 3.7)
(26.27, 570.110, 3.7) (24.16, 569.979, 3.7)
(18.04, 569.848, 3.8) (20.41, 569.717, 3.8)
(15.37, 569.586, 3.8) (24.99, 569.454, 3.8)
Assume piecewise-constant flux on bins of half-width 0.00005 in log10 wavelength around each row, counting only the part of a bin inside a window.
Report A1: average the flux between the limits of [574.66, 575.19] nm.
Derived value 29.1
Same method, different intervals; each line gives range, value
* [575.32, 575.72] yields 27.2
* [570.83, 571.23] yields 25.6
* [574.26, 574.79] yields 27.1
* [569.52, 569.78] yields 17.8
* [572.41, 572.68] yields 24.3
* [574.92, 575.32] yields 25.6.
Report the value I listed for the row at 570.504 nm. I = 18.05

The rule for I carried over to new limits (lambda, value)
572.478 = 20.84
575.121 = 33.93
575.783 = 32.34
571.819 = 29.3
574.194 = 24.52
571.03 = 23.58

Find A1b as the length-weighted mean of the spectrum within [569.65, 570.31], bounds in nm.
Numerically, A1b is 22.3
